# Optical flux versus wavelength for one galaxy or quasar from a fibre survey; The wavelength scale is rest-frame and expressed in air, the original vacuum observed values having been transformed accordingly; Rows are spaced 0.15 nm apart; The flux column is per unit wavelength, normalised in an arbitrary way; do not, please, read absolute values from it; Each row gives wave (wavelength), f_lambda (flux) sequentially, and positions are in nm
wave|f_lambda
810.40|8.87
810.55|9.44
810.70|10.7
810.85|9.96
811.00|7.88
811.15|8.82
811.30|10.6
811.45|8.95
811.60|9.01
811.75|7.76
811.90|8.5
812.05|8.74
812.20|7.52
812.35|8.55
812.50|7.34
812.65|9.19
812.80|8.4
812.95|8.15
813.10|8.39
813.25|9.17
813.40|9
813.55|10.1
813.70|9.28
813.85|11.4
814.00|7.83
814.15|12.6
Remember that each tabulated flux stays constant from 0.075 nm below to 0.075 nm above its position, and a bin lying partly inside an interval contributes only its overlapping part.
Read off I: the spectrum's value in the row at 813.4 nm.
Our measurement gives 9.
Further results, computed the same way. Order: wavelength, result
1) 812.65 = 9.19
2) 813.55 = 10.1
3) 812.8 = 8.4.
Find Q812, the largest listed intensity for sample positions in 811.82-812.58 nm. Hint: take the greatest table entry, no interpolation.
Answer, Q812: 8.74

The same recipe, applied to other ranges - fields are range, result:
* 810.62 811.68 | 10.7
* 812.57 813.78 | 10.1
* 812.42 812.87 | 9.19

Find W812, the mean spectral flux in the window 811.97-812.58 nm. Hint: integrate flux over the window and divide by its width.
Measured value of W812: 8.05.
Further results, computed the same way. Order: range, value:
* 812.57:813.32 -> 8.65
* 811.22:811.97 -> 8.97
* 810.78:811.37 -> 9.3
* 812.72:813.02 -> 8.29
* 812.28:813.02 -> 8.33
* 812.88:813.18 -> 8.29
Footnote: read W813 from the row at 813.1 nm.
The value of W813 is 8.39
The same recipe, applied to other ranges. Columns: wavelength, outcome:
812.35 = 8.55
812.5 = 7.34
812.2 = 7.52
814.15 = 12.6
